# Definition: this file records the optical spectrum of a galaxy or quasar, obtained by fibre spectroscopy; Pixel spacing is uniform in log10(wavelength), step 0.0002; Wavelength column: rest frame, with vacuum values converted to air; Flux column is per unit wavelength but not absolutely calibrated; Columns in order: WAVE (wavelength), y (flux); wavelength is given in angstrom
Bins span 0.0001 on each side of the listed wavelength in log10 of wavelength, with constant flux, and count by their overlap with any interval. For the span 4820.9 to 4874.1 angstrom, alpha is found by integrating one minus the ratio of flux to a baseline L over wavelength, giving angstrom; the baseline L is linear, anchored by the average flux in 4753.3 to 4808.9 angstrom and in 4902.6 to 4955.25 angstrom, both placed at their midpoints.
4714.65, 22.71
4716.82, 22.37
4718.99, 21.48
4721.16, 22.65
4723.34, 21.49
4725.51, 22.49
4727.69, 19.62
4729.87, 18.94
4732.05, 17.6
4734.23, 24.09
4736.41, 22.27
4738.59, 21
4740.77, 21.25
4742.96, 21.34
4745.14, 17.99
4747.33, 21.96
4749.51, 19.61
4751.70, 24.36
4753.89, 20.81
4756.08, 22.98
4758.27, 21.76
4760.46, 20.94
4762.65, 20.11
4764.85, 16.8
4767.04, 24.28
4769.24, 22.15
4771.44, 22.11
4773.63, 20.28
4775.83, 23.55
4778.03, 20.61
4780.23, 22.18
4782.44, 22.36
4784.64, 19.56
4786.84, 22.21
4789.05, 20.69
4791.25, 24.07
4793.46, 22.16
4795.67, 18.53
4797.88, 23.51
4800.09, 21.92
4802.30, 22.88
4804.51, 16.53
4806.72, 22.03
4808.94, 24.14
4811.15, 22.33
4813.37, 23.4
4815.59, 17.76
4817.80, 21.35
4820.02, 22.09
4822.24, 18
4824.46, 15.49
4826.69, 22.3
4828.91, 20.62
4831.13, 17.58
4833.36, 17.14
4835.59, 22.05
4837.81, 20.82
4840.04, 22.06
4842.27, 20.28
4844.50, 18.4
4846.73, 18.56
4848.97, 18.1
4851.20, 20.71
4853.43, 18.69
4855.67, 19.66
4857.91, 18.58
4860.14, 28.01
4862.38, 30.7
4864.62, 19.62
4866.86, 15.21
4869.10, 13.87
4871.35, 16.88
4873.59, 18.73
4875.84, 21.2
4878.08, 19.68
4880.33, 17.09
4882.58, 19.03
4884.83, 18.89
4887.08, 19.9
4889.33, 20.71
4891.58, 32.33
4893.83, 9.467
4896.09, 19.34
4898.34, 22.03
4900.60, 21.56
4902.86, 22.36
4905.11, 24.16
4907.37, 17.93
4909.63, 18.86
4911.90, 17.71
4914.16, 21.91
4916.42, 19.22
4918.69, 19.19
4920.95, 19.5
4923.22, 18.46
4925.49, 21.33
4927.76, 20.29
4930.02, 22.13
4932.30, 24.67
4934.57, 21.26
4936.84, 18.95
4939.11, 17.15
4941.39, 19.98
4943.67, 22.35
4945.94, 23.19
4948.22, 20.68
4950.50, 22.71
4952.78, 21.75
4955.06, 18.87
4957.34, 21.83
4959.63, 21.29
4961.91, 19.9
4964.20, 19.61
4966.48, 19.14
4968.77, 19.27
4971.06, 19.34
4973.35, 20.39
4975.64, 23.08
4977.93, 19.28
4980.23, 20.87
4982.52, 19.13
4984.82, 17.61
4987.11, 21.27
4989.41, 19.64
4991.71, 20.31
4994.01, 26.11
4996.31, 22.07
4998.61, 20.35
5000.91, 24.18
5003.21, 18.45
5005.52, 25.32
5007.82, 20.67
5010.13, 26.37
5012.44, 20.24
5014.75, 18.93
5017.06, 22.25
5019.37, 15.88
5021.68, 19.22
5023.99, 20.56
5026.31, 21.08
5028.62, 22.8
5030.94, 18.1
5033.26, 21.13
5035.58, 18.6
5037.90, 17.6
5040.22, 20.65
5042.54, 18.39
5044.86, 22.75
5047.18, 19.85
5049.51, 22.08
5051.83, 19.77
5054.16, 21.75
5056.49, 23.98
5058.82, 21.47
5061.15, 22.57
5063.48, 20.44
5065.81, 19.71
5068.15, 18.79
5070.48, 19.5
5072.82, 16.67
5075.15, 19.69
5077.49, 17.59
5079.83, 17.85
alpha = 3.5 angstrom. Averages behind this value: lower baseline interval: 21.5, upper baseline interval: 20.6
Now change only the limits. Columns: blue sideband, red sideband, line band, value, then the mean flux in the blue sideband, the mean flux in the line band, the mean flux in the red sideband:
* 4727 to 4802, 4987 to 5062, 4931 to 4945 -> 0.23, 21.3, 20.8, 21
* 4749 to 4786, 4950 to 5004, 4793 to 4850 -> 2.42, 21.5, 20.4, 20.7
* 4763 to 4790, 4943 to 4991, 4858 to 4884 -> 1.26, 21.4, 19.9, 20.5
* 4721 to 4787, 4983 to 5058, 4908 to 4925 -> 1.38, 21.2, 19.3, 20.9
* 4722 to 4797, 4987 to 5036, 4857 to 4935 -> 3.07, 21.3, 20.3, 21.1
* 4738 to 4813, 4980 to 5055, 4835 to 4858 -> 1.55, 21.5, 19.8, 20.7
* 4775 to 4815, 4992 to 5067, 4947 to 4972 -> 0.98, 21.7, 20.4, 21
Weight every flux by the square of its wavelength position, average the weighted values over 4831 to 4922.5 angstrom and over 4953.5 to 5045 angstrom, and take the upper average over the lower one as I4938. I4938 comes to 1.08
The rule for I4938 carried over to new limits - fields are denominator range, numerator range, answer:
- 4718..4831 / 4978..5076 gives 1.08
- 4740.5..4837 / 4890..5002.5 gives 1.05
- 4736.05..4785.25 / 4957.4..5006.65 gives 1.07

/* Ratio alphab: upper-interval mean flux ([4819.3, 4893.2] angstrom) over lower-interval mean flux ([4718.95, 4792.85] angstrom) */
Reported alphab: 0.9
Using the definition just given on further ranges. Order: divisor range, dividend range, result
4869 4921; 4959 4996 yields 1.03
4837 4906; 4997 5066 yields 1.03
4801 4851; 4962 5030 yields 1.03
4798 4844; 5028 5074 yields 0.99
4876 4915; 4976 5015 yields 1.06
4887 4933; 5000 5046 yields 1.00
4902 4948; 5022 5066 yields 1.01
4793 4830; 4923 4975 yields 0.99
